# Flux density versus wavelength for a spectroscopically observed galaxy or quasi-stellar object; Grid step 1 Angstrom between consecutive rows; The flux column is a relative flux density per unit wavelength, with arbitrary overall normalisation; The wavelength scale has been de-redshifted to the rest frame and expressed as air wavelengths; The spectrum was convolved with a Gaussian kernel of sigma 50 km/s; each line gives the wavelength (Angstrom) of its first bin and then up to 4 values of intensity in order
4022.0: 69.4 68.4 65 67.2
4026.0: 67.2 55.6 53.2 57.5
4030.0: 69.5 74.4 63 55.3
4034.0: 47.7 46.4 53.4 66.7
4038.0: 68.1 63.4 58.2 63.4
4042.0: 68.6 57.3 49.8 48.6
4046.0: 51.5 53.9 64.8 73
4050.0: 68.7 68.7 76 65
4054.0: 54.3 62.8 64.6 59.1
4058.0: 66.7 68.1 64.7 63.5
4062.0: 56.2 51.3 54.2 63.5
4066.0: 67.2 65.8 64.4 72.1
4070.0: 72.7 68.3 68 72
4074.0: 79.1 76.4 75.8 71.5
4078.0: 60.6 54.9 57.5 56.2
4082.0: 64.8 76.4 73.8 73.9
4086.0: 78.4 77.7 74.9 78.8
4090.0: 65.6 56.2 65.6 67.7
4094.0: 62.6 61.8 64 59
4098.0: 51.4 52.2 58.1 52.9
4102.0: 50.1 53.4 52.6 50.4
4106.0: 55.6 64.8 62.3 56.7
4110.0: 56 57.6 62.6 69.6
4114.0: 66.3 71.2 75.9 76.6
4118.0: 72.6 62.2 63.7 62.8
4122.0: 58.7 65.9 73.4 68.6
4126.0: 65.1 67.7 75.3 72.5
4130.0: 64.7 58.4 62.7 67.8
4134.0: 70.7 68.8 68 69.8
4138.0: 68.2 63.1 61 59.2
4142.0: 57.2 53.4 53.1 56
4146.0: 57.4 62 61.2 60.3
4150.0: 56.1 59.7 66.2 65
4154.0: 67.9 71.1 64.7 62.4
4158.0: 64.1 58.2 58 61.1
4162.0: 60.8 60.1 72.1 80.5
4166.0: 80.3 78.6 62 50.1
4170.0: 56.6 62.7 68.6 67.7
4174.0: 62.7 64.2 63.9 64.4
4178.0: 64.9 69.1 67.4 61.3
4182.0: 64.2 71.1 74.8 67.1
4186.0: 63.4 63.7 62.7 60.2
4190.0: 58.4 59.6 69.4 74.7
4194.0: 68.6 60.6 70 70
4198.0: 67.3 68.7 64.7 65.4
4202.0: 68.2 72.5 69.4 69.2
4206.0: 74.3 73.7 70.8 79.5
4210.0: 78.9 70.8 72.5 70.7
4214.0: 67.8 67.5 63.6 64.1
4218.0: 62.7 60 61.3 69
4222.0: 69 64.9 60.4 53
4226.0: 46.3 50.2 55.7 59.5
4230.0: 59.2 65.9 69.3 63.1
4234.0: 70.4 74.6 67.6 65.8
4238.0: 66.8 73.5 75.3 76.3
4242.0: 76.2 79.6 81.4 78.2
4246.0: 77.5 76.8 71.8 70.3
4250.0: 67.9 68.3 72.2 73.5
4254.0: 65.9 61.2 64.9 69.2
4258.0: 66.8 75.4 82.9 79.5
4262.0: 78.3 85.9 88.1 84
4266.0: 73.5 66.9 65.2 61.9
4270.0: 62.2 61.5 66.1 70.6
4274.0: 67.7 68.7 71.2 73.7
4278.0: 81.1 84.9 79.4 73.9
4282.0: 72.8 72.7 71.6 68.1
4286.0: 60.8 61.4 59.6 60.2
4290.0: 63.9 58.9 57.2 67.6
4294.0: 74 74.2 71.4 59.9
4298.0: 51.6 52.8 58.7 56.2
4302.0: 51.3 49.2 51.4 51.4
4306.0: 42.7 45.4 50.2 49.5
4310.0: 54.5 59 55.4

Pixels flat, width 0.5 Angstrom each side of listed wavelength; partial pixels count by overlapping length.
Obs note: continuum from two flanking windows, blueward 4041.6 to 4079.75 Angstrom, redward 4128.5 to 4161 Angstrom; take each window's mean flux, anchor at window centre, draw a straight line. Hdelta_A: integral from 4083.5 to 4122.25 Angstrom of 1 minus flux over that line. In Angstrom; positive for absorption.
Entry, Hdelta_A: 0.0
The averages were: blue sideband 64.3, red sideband 62.8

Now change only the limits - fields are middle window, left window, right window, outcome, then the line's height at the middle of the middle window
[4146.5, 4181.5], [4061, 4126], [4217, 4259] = 0.8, 66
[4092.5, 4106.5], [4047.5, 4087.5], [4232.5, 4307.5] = 2.2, 67.1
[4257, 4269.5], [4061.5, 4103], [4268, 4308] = -2.3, 63.8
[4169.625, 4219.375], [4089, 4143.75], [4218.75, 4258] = -0.9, 65.9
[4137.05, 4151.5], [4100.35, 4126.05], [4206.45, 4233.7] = 0.9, 63.2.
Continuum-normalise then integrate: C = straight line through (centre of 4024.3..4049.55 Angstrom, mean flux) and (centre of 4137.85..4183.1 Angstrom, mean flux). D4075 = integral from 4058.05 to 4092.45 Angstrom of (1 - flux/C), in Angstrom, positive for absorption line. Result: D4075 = -3.6 Angstrom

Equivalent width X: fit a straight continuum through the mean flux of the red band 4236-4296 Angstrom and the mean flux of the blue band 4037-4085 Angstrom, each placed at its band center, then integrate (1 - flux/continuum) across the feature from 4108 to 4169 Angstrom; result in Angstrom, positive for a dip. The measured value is 2.1 Angstrom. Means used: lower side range 64.5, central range 64.7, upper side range 71.2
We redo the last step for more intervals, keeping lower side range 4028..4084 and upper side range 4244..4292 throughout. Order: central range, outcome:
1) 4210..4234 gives 2.1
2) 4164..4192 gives 0.8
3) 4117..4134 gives -0.2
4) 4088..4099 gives 0.2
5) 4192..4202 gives 0.1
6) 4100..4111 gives 1.6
